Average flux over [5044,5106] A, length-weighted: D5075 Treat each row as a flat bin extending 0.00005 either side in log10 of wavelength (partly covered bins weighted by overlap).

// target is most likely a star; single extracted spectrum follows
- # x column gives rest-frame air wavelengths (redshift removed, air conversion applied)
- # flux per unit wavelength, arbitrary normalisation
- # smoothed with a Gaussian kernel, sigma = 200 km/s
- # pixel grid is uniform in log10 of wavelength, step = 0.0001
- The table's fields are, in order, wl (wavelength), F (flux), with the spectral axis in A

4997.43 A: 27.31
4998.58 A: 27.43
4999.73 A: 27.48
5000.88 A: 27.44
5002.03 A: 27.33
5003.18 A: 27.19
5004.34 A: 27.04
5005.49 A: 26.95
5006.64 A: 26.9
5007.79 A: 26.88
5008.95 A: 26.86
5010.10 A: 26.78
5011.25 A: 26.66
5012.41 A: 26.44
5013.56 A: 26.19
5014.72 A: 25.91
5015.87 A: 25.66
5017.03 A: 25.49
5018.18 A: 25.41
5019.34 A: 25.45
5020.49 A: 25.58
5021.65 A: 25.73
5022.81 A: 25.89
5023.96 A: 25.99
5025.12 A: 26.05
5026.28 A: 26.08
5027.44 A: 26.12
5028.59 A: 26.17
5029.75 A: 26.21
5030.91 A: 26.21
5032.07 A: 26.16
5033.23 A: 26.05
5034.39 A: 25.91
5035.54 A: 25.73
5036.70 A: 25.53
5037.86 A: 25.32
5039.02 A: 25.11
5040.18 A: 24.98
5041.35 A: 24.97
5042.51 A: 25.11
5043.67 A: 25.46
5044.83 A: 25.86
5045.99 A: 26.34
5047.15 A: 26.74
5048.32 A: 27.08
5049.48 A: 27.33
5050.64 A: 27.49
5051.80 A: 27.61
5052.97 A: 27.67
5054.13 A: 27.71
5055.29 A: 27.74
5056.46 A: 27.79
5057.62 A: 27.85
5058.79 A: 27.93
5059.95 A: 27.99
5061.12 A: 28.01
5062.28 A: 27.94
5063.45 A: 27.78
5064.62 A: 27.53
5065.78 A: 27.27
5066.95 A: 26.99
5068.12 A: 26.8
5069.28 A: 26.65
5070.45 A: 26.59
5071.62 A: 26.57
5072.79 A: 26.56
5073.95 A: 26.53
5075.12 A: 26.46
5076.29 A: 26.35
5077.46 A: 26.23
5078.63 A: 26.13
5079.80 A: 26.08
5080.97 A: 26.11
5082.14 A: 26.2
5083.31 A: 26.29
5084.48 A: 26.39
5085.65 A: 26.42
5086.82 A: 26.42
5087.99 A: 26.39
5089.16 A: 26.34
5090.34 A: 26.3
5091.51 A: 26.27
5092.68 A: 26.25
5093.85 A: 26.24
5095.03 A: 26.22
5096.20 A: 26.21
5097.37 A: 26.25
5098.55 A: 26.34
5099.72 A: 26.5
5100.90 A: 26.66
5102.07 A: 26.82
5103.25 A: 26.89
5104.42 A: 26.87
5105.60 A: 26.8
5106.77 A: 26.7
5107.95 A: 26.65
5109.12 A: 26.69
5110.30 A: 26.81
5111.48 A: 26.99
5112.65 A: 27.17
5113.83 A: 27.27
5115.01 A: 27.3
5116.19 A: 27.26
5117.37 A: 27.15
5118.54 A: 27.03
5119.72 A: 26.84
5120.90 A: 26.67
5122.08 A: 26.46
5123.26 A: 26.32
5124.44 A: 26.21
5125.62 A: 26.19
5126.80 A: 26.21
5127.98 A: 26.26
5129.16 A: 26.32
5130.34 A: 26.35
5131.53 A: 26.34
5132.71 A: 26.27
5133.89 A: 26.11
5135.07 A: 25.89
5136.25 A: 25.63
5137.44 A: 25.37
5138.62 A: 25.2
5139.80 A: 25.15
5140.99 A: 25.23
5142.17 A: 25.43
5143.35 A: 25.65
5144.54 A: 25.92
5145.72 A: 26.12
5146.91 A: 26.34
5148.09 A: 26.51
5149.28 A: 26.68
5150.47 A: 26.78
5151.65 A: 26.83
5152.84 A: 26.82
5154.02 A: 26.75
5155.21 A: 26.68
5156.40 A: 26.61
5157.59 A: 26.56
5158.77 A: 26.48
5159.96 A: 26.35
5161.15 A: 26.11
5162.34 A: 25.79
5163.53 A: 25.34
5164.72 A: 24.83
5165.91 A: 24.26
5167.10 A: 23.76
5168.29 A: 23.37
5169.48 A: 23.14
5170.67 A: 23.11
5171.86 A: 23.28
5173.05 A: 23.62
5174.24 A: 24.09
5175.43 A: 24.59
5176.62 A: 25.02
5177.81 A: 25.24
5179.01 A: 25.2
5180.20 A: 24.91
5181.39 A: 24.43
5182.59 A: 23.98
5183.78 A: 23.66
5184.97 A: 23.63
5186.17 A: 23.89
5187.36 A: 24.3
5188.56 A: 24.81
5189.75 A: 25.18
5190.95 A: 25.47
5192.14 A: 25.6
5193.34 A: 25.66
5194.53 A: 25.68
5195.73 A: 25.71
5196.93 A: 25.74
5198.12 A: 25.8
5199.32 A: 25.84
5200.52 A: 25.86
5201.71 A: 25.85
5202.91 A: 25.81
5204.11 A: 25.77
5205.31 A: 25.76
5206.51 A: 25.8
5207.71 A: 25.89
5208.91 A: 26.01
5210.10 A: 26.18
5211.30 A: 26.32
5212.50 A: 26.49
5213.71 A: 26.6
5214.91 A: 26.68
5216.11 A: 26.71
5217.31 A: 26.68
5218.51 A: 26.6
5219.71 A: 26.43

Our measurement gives 26.8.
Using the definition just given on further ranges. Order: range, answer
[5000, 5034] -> 26.3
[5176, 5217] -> 25.5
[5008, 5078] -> 26.5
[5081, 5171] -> 26.2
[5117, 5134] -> 26.5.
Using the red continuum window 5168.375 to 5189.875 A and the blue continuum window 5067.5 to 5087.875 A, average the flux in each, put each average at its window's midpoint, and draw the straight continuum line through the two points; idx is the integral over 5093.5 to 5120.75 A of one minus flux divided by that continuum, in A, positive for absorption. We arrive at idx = -1.07 A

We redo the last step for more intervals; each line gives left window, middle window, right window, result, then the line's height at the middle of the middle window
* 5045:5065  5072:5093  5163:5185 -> 0.34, 26.8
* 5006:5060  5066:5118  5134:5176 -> -1.36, 25.9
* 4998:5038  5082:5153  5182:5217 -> -1.37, 25.9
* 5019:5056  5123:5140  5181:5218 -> -0.12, 25.8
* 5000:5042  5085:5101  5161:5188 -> -0.68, 25.3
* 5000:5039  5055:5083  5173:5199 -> -1.27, 25.8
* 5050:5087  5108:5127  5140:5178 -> -0.47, 26.1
